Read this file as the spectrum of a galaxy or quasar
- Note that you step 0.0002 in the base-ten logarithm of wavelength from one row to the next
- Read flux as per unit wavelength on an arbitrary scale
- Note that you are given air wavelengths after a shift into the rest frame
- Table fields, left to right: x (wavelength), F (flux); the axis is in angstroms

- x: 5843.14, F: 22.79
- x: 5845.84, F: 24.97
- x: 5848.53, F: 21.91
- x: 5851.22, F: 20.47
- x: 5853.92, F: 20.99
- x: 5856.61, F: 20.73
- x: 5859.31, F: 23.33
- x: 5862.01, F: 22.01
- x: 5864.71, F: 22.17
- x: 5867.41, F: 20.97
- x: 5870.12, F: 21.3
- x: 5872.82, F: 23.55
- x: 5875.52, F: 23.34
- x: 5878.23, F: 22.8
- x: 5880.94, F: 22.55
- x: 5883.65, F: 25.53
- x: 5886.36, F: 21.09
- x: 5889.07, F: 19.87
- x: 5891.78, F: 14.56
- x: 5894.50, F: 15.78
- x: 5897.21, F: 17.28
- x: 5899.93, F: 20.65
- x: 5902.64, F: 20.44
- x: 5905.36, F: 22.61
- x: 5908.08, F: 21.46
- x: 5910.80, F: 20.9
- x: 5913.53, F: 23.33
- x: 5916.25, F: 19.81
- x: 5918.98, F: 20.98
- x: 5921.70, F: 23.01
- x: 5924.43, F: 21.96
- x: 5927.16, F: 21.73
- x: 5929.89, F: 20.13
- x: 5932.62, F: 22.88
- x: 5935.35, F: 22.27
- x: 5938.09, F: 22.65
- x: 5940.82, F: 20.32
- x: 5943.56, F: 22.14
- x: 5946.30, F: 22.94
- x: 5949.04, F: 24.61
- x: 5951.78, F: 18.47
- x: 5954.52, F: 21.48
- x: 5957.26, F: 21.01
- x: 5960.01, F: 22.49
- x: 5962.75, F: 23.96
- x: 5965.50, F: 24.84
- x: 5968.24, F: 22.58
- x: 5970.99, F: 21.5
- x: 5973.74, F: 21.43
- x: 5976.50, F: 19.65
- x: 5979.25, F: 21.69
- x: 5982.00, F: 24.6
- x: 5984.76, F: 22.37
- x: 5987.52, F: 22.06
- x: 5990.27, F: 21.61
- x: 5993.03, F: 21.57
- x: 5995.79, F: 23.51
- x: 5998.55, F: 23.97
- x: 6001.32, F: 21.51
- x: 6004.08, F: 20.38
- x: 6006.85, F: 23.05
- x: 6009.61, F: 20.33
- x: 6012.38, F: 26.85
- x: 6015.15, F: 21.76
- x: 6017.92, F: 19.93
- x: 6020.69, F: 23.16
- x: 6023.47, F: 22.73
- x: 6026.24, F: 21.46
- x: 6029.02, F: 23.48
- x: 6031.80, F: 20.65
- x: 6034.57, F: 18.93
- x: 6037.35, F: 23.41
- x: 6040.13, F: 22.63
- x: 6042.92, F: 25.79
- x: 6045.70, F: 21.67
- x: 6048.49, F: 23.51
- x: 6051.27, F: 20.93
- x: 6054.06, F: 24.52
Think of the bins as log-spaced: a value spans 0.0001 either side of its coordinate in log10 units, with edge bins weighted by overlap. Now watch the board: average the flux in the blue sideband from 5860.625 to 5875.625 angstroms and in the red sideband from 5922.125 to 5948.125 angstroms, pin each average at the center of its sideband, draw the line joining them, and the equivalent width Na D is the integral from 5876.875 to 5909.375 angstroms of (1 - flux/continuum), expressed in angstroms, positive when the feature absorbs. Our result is 2.5 angstroms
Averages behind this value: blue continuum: 22.1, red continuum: 22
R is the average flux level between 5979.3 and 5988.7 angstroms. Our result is 22.8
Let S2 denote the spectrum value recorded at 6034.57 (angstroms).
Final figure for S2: 18.93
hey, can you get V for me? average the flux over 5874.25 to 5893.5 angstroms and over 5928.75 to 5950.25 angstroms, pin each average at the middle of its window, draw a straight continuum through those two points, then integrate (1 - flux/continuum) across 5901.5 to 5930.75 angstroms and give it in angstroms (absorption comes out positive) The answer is 0.4 angstroms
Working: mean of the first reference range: 21.3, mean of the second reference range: 22.2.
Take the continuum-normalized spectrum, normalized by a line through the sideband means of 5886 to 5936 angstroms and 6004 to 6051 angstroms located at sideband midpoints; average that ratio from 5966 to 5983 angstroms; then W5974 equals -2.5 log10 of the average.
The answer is -0.02 mag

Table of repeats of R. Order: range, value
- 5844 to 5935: 21.4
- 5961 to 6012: 22.4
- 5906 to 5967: 22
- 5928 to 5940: 21.9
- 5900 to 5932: 21.5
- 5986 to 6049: 22.3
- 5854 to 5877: 22.1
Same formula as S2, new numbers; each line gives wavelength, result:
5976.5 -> 19.65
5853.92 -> 20.99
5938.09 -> 22.65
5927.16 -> 21.73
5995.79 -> 23.51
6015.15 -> 21.76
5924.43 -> 21.96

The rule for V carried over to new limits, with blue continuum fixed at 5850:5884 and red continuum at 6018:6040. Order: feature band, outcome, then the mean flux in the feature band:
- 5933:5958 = 0.3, 21.8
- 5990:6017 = -0.6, 22.4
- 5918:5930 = 0.2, 21.7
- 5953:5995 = -0.4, 22.2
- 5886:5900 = 2.8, 17.8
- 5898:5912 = 0.7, 21.1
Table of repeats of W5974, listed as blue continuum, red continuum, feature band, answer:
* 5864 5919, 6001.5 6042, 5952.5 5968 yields -0.050 mag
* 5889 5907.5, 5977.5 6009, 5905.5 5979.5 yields -0.076 mag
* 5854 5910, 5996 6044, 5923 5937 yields -0.014 mag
